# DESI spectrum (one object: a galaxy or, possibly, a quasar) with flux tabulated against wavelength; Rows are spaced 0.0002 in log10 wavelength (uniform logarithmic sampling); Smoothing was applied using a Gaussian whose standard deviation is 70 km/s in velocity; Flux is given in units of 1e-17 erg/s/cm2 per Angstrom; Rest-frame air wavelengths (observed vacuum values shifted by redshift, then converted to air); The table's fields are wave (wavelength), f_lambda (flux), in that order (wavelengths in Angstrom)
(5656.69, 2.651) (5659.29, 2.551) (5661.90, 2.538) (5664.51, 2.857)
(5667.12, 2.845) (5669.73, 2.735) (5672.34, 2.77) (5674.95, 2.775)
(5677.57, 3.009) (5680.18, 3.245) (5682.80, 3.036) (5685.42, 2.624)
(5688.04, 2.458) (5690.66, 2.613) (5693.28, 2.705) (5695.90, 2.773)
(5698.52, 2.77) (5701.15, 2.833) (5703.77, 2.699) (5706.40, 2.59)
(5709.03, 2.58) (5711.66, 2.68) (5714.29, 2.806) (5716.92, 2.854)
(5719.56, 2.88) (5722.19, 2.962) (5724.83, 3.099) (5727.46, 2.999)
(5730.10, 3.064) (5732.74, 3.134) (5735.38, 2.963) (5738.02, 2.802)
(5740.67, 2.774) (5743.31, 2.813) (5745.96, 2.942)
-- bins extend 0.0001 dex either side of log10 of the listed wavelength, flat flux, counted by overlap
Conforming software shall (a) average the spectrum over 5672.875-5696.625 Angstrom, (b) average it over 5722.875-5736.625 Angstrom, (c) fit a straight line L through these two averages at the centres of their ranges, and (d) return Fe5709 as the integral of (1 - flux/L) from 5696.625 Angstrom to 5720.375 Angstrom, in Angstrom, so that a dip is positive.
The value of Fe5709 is 1.5 Angstrom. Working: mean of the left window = 2.8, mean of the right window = 3.05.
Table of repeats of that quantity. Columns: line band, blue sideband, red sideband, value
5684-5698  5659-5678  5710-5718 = 0.6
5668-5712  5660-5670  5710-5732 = 0.8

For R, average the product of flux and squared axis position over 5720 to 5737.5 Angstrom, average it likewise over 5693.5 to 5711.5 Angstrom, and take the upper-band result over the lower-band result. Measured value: 1.13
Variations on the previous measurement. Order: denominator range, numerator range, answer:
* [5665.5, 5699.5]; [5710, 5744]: 1.06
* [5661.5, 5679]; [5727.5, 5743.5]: 1.07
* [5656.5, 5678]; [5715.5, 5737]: 1.11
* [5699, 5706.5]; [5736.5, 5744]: 1.04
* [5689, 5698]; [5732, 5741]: 1.10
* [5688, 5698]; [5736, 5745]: 1.07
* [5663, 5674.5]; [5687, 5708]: 0.97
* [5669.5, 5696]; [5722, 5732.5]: 1.11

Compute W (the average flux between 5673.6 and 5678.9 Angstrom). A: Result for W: 2.89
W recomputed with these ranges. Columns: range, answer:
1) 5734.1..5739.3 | 2.88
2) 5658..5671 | 2.7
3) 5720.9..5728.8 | 3.02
